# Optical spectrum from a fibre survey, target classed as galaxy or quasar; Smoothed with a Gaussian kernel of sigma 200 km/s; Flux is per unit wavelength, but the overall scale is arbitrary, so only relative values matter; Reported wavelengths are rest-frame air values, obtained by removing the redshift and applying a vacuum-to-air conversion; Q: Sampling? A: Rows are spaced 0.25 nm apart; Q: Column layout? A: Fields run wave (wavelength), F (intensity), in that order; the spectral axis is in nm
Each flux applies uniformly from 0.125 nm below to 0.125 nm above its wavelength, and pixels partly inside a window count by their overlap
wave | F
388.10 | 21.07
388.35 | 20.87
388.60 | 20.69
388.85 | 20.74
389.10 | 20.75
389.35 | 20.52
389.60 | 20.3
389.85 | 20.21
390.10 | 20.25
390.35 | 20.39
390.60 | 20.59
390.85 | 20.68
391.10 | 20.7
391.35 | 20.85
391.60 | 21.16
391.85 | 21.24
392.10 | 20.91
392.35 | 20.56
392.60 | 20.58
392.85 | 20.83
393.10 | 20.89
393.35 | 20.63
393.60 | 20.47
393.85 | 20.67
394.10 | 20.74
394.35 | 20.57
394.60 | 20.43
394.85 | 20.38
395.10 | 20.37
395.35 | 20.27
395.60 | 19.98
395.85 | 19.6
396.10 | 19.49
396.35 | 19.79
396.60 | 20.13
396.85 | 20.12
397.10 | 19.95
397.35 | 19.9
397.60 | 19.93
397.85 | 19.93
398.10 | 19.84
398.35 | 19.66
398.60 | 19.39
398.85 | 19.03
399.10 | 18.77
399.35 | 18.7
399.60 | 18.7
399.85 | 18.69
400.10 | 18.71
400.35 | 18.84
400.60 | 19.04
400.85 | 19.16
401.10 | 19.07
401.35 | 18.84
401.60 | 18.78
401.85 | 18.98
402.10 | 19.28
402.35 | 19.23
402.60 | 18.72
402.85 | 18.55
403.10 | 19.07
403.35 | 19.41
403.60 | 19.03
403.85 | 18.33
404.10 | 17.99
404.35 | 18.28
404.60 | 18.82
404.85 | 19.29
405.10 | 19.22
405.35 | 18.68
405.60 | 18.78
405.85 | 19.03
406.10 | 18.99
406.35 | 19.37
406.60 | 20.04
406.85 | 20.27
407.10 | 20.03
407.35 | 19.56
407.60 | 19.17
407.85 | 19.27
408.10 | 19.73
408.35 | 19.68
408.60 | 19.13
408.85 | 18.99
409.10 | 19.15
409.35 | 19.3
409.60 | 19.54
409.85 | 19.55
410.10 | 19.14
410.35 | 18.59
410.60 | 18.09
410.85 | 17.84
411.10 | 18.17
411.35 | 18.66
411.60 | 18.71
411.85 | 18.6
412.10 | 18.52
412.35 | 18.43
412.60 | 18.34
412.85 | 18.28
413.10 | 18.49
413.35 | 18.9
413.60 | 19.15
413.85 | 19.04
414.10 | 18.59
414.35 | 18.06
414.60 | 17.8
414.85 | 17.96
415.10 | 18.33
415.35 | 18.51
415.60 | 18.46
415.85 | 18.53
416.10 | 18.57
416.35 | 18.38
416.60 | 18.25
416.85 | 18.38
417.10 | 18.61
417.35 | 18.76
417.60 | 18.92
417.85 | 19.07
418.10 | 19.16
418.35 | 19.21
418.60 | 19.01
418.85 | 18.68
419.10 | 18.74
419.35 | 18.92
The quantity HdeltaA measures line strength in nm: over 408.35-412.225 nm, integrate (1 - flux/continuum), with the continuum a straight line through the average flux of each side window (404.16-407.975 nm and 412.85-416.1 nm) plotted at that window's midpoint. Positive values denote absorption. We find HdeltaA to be 0.01 nm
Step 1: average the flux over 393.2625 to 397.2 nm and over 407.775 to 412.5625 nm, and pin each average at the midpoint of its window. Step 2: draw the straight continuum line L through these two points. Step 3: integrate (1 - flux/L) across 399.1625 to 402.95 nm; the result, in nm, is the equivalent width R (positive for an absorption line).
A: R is 0.16 nm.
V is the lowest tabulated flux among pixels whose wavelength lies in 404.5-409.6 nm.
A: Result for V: 18.68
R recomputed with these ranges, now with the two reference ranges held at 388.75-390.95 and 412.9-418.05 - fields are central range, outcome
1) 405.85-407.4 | -0.036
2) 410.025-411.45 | 0.039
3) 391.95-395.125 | -0.066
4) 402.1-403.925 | 0.051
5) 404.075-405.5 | 0.043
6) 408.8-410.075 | -0.021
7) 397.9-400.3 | 0.086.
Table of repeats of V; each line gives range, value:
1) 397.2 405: 17.99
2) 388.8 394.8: 20.21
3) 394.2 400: 18.69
